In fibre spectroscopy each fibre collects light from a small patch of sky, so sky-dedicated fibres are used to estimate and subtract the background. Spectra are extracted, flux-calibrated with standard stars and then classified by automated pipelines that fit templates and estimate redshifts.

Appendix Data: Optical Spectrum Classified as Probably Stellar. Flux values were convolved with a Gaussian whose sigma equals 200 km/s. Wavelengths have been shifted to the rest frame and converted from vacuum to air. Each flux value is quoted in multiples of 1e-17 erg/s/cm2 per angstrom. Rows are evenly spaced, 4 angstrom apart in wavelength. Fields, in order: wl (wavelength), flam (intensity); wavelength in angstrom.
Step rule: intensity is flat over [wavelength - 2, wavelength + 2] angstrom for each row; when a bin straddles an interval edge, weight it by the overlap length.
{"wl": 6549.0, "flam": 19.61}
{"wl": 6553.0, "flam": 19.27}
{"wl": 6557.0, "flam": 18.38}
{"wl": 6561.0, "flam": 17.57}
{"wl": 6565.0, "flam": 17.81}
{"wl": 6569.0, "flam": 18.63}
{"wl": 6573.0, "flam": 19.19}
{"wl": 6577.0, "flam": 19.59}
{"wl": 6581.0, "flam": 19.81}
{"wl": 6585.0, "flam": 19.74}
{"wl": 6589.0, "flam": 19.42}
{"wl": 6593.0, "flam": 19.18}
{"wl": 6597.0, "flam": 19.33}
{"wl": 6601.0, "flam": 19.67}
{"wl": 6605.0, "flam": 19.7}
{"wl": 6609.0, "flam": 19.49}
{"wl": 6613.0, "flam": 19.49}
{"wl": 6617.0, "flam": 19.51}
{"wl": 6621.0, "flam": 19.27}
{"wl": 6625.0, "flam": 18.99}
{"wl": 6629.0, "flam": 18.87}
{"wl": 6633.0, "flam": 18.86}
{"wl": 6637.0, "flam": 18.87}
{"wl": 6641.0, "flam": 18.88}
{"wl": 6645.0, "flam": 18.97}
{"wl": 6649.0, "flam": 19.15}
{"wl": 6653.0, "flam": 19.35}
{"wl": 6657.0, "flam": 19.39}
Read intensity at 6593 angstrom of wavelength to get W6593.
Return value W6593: 19.18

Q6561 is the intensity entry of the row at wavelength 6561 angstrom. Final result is 17.57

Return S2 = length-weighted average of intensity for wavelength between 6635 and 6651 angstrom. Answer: 19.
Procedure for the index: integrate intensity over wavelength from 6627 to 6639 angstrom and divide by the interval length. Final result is 18.9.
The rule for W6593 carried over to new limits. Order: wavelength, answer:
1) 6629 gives 18.87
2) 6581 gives 19.81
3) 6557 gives 18.38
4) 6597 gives 19.33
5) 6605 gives 19.7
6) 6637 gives 18.87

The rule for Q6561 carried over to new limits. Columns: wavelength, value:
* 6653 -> 19.35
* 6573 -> 19.19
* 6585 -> 19.74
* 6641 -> 18.88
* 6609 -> 19.49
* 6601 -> 19.67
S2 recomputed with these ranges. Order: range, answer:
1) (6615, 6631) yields 19.2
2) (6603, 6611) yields 19.6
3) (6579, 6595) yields 19.5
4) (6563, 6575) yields 18.5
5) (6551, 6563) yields 18.4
